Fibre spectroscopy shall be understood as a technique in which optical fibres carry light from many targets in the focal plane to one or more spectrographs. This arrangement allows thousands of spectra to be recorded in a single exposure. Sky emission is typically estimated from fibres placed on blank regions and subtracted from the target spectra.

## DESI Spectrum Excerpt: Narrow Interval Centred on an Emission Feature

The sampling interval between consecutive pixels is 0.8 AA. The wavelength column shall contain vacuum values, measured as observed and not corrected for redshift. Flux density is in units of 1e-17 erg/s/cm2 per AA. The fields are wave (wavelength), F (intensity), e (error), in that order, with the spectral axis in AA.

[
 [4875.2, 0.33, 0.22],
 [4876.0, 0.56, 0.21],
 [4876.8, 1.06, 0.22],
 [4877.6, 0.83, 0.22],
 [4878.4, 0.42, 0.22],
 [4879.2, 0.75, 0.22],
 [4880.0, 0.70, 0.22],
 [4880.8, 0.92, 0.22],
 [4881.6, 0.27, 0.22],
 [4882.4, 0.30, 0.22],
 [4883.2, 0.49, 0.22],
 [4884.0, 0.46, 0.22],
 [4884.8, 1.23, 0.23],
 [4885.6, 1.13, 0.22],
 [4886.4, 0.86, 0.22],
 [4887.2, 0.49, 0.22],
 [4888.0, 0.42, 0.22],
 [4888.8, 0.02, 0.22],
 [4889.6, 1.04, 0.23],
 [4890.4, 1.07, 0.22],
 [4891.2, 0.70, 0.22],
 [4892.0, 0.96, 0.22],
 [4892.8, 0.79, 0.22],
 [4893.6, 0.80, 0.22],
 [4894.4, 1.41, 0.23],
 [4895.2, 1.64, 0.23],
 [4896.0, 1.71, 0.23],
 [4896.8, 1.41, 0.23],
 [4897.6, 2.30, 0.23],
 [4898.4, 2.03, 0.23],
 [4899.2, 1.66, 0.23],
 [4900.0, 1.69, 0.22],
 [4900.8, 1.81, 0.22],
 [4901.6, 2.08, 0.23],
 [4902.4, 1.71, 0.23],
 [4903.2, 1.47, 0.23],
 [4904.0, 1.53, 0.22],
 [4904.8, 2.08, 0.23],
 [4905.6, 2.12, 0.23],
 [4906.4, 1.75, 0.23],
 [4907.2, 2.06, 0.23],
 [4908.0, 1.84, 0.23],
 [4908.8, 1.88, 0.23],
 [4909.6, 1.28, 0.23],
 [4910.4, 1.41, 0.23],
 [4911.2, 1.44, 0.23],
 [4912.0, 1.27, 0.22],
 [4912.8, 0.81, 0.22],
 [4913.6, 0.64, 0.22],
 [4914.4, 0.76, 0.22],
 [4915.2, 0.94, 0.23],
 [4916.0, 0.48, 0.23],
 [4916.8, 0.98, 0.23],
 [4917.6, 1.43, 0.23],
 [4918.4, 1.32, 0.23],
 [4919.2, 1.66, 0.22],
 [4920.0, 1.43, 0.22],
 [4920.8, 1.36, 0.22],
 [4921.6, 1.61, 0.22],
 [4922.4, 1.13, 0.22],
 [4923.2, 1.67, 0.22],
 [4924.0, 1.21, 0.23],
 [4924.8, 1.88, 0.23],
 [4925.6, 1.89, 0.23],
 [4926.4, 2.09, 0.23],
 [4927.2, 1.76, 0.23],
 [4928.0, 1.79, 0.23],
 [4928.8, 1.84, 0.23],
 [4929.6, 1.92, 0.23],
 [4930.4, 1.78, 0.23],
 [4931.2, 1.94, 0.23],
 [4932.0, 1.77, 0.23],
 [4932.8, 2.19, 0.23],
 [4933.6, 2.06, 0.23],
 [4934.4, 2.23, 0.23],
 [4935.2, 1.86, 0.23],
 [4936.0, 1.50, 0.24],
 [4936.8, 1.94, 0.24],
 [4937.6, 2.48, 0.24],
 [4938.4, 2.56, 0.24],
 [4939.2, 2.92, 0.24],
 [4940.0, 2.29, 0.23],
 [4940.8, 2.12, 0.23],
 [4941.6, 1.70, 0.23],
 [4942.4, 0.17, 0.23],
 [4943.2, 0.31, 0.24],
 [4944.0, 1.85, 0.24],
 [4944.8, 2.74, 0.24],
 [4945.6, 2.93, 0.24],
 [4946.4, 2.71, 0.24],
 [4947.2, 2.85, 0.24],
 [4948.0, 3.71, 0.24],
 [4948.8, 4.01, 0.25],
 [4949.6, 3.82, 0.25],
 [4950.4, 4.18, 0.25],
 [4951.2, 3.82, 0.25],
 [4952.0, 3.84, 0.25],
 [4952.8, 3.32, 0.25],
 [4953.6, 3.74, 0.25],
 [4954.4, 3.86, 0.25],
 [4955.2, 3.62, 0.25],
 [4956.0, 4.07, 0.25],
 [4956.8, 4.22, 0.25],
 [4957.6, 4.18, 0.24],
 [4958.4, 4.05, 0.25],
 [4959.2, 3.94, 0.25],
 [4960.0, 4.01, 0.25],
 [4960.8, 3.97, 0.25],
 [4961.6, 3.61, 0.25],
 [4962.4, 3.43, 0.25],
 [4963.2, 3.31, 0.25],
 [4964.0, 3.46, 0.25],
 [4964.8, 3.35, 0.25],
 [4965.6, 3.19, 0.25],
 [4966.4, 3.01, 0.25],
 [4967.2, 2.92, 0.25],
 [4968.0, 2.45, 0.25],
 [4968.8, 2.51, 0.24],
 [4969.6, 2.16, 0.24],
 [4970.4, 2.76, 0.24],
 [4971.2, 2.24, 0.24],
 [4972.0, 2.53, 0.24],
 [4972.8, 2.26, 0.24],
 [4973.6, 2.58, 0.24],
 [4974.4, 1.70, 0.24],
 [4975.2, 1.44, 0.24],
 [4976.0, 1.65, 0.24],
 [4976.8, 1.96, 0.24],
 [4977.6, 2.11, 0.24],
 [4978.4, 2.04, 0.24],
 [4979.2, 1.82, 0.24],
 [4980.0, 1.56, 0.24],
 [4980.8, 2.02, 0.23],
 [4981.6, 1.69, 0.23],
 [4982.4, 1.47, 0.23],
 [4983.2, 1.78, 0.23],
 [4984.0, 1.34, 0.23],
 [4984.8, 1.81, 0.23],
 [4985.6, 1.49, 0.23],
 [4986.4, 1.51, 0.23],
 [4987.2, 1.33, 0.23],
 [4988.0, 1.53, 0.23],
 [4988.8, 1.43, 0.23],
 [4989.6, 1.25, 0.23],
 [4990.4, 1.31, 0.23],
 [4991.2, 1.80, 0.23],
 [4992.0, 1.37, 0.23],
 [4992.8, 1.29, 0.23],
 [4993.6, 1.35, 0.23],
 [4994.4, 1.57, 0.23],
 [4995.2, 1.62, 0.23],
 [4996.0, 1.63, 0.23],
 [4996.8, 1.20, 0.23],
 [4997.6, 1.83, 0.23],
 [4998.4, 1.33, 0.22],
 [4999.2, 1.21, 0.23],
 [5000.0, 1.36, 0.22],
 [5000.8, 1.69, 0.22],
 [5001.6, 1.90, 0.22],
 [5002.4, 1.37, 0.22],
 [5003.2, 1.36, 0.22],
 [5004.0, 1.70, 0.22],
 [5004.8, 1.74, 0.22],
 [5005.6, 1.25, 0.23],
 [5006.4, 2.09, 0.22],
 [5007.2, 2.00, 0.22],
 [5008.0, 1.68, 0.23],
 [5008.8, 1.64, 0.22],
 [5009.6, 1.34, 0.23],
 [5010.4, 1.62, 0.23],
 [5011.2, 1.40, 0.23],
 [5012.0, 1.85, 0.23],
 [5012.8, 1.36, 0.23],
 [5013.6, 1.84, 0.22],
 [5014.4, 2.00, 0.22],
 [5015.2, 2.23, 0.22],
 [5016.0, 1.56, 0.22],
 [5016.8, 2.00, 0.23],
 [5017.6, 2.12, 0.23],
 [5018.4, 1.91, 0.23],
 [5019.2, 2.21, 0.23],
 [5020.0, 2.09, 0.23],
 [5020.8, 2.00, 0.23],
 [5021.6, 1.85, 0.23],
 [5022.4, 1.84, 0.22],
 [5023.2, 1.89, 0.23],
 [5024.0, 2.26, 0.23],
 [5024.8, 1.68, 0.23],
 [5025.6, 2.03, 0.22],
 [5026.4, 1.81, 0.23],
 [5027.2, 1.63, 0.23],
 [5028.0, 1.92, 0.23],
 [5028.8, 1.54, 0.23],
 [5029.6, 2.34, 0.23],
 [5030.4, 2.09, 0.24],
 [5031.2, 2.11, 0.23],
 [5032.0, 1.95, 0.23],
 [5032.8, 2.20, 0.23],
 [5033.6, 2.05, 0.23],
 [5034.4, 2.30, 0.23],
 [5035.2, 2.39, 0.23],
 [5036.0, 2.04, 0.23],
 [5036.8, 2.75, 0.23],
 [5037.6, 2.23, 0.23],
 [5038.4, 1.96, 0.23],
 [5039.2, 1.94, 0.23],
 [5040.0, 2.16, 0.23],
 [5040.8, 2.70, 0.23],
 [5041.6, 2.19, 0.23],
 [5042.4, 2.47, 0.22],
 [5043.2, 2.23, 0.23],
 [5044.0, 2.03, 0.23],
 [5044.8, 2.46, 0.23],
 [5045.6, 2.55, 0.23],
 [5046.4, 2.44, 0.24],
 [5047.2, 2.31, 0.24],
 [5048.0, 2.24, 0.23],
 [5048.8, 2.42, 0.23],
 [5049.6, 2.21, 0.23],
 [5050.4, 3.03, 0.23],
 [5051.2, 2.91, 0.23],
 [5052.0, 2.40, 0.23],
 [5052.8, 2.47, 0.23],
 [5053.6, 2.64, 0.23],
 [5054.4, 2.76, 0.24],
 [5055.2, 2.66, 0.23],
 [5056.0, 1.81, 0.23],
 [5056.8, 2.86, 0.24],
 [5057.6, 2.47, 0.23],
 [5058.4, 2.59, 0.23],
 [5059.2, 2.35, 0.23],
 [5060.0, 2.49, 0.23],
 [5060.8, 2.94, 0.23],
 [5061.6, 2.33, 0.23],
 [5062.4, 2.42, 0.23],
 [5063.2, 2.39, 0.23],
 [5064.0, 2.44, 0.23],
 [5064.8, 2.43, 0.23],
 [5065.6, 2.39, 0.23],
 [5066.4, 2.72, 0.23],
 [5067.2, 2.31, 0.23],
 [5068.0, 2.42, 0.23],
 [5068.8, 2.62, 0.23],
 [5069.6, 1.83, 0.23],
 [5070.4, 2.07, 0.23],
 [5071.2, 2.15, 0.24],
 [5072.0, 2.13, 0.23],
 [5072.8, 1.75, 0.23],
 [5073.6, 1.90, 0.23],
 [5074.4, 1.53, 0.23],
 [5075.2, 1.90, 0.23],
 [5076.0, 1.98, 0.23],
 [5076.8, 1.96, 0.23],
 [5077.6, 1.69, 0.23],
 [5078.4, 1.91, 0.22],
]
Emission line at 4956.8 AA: Lyman alpha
